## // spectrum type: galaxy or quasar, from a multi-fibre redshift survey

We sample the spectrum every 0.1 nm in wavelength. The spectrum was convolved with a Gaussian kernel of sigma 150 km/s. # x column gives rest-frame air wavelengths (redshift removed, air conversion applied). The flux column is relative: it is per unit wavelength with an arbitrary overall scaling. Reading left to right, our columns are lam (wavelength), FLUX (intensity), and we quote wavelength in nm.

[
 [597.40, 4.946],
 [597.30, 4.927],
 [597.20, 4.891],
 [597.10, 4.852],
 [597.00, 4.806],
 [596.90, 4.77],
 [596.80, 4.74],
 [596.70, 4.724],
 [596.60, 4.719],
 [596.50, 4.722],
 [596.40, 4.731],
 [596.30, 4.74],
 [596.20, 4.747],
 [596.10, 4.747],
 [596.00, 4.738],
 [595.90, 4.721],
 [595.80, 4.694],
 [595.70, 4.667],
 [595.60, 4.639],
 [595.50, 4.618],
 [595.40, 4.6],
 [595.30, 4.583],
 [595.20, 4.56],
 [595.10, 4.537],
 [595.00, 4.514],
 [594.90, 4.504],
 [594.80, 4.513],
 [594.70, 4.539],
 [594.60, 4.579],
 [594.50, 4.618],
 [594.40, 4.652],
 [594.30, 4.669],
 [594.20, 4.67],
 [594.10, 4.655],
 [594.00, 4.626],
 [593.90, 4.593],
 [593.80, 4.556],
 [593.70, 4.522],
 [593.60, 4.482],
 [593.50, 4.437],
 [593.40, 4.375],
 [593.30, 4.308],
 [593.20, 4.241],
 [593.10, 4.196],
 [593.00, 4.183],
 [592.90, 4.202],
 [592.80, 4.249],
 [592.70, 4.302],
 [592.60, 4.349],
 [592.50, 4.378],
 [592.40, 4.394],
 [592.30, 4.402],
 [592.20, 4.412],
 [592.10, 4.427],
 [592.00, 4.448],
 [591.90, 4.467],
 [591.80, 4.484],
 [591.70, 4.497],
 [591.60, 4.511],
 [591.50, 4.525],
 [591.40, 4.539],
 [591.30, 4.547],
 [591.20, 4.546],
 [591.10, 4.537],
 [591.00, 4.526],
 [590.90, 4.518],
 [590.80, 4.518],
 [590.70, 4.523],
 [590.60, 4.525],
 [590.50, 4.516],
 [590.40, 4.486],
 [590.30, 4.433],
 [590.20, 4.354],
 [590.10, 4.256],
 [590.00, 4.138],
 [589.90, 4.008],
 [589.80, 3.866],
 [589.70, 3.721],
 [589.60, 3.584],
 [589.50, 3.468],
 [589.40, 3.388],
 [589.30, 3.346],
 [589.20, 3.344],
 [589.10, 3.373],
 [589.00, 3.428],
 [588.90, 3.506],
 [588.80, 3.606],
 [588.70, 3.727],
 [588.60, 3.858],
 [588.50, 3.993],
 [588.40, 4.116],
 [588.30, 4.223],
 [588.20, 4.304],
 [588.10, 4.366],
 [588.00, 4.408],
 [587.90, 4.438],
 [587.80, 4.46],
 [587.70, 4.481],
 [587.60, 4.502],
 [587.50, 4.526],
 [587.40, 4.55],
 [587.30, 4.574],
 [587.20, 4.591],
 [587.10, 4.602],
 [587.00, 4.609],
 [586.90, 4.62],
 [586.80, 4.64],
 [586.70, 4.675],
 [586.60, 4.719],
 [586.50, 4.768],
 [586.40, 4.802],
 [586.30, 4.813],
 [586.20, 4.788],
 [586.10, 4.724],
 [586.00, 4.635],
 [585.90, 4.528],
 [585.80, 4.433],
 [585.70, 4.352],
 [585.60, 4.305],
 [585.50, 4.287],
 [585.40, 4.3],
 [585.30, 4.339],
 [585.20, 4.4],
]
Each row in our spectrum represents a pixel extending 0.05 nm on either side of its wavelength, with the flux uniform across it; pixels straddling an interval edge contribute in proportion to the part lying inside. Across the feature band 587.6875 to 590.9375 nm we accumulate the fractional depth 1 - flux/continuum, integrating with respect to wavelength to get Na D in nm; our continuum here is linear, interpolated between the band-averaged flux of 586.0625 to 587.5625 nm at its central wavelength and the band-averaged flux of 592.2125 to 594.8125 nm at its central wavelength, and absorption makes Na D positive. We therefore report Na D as 0.39 nm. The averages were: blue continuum 4.66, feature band 4.03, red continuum 4.45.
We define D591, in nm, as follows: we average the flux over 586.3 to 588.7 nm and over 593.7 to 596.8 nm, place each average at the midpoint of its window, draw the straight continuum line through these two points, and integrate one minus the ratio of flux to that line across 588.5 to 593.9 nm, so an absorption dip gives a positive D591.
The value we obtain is 0.41 nm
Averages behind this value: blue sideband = 4.46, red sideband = 4.64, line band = 4.2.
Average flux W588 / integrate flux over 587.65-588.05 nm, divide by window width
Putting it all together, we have 4.45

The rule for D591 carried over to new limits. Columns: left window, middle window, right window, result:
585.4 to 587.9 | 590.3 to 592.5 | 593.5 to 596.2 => 0.050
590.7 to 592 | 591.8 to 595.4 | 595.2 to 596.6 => 0.107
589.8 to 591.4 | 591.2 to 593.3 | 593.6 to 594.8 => 0.050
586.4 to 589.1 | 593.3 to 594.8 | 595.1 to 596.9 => 0.012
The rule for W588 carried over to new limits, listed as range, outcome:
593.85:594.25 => 4.64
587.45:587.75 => 4.5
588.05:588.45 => 4.25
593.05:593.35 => 4.25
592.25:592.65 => 4.38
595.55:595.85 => 4.67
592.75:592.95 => 4.23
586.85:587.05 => 4.61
